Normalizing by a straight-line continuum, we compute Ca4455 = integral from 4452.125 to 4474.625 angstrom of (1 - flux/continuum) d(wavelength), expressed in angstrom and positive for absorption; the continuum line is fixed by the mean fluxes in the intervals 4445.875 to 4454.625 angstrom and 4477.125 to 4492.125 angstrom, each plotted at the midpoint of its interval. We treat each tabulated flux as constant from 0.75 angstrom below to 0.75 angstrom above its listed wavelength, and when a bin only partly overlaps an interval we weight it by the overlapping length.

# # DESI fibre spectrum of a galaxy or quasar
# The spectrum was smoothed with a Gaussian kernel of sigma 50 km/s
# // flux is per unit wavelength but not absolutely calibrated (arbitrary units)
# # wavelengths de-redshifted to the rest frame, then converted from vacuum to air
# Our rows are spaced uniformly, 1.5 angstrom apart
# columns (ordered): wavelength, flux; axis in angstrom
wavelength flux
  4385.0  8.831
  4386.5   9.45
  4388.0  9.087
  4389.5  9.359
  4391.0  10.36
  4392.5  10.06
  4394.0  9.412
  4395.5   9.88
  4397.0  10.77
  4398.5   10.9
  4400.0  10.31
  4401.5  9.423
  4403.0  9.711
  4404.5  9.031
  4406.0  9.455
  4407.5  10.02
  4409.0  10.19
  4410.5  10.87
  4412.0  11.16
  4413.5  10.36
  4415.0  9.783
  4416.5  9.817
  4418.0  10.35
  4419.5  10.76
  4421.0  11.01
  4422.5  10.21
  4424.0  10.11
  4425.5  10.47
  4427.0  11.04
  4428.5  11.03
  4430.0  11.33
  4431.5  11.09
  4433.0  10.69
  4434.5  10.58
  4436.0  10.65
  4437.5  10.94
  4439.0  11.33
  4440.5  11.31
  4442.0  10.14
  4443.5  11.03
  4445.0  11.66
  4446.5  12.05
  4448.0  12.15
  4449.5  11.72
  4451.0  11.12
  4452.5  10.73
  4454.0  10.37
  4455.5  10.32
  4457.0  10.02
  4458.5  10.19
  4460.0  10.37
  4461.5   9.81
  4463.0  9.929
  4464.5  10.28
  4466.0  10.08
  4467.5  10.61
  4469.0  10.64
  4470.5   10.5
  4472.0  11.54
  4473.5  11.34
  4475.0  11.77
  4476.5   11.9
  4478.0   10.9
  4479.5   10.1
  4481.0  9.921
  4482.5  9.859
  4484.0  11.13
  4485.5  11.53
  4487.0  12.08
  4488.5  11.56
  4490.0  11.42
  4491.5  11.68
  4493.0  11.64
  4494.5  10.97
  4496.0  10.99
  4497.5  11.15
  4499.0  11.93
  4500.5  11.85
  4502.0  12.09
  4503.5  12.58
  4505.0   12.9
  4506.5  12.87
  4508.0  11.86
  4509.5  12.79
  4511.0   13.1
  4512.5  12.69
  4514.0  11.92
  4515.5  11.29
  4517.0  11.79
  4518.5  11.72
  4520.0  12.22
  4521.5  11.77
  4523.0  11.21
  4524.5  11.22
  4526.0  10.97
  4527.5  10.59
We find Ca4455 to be 1.5 angstrom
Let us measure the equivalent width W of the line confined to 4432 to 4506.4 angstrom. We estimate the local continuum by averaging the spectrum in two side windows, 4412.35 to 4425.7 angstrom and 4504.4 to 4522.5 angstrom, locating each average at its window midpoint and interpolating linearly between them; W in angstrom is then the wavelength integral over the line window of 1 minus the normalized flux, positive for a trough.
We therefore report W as 1.7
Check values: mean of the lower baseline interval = 10.3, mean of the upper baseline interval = 12.2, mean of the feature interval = 11.1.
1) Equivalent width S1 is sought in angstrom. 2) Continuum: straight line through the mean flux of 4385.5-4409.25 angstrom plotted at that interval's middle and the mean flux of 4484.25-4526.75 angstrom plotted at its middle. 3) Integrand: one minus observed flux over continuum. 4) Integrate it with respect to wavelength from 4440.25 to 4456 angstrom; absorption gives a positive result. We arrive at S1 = -0.57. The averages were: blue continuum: 9.82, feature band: 11.2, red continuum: 11.8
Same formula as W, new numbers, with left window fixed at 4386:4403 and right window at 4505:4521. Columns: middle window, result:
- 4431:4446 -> -0.3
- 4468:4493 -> 1.0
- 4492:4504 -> 0.3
